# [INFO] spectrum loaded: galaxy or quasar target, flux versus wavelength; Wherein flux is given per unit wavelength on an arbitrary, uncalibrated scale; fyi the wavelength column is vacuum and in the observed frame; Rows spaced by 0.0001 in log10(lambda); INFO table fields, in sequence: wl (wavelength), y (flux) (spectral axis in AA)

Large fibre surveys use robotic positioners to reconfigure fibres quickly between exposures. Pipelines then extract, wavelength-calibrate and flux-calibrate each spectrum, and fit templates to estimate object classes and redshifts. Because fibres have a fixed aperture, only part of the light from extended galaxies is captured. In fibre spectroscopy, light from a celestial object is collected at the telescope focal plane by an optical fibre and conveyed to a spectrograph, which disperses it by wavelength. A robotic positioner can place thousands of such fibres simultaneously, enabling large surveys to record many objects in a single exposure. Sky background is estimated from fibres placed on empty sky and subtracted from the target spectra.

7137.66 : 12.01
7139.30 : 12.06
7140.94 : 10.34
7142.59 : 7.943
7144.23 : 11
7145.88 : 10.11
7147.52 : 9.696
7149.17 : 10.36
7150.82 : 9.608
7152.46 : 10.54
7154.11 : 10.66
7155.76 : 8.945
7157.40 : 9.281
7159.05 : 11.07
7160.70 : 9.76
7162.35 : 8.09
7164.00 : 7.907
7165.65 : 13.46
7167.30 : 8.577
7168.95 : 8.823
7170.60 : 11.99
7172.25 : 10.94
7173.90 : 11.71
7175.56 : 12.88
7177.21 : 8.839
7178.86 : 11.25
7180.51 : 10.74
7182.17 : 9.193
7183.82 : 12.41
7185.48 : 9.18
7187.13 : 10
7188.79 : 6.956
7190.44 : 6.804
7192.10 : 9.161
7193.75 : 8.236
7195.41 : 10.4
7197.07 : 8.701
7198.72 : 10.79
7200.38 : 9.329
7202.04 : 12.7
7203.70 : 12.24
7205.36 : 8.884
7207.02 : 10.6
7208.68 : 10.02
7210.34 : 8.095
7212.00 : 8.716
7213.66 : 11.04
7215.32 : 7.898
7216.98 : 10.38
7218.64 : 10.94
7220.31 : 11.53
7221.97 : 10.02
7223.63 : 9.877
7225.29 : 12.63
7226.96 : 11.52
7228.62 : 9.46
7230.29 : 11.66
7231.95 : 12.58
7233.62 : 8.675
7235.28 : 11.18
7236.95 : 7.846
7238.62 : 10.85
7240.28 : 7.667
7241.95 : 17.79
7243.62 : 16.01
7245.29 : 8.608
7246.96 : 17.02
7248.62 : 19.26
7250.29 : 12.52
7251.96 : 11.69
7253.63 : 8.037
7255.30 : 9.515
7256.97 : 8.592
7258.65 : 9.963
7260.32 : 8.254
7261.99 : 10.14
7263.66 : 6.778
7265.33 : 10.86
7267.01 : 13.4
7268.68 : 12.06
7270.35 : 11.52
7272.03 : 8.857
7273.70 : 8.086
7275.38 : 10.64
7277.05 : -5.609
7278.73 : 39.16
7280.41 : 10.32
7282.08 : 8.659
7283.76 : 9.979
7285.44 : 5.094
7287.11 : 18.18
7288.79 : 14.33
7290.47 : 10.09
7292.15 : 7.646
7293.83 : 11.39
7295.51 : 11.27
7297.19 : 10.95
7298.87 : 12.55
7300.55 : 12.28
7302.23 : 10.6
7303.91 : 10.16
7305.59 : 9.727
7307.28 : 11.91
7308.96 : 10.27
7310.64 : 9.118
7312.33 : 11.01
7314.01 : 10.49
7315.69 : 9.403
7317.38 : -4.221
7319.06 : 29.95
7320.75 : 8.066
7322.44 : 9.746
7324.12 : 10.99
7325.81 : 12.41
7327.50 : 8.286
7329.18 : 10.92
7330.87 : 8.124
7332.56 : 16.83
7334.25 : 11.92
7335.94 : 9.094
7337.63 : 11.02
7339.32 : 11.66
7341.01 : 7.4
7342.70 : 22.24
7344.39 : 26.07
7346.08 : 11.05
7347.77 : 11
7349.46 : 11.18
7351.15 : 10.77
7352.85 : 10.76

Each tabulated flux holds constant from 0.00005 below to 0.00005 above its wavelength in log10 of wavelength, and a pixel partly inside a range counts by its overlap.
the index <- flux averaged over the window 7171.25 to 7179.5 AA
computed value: 11.1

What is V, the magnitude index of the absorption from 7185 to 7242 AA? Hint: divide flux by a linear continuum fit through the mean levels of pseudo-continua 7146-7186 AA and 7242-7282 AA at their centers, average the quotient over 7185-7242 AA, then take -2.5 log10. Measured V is 0.094 mag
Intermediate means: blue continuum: 10.3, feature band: 10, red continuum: 11.6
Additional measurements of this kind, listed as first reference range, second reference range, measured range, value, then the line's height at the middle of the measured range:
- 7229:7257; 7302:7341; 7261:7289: 0.009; 11.3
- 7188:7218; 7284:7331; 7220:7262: -0.135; 9.97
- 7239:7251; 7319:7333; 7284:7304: 0.129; 12.6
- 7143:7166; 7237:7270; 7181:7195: 0.152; 10.4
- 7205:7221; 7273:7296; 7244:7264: -0.039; 10.7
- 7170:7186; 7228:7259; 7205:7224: 0.146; 11.3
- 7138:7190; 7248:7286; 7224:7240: -0.004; 10.5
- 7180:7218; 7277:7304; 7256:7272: 0.134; 11.4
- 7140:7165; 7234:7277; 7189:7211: 0.063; 10.2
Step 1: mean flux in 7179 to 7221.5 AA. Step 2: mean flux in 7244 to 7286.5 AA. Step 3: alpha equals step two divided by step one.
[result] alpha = 1.12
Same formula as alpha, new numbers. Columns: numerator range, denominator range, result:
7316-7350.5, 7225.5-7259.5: 1.05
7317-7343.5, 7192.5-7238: 1.15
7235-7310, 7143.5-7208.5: 1.12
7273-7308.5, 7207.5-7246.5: 1.06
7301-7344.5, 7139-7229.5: 1.13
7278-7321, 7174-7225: 1.19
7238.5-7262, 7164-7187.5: 1.11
